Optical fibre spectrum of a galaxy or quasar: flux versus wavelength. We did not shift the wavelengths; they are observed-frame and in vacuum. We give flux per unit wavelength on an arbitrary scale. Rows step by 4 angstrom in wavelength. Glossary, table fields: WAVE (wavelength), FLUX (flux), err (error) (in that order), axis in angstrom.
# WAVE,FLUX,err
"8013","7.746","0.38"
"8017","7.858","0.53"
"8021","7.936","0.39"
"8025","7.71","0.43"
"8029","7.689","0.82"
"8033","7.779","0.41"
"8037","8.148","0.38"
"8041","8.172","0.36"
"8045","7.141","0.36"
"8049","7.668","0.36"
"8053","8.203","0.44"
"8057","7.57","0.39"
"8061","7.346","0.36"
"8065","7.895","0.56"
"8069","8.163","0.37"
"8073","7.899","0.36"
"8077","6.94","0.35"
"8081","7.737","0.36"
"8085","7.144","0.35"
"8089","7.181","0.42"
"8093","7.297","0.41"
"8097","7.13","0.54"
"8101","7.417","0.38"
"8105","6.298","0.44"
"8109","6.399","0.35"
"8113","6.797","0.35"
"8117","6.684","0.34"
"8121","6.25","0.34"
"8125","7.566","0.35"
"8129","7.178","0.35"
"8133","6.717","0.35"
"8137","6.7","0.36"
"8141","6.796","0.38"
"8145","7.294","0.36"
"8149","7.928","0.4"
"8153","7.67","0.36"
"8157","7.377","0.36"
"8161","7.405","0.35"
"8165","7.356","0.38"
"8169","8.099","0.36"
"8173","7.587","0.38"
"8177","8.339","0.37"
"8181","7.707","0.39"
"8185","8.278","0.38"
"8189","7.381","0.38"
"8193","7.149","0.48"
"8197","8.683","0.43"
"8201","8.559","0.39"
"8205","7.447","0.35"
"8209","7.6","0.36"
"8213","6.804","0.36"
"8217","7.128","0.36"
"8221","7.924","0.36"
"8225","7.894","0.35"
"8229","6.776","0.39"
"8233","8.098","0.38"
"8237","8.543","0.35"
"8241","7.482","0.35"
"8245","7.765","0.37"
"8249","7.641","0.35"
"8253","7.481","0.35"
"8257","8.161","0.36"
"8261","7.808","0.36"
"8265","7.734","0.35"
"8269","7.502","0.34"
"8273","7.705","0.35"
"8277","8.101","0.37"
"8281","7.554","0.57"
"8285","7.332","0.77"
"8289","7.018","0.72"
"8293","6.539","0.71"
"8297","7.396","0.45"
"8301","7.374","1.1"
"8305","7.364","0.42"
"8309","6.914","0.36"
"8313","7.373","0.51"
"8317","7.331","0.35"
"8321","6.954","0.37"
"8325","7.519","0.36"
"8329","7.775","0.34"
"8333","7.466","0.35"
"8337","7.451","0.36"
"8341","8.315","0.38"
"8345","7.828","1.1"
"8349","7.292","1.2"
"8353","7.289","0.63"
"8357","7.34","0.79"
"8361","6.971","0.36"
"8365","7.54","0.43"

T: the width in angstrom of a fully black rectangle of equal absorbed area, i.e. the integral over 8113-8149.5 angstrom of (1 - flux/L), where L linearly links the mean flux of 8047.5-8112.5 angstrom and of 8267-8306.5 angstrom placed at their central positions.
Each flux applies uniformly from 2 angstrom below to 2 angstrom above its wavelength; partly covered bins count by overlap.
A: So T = 2.1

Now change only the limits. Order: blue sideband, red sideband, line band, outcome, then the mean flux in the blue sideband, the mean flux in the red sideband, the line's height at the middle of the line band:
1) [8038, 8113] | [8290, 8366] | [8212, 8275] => -2.4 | 7.42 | 7.36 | 7.38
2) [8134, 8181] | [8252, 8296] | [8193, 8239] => -1.4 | 7.5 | 7.54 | 7.52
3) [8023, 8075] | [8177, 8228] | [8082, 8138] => 6.0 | 7.8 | 7.72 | 7.77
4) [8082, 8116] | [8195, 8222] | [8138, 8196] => -1.2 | 6.97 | 7.73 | 7.44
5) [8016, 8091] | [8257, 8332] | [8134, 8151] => 1.0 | 7.69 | 7.43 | 7.59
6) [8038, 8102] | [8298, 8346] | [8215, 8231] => 0.2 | 7.57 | 7.46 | 7.5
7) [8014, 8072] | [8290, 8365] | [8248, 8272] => -0.8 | 7.81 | 7.36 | 7.47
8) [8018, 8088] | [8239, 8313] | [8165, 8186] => -0.9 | 7.71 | 7.49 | 7.59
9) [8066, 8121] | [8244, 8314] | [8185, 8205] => -1.6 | 7.14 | 7.48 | 7.33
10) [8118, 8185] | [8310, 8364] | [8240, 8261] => -0.9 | 7.39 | 7.45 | 7.42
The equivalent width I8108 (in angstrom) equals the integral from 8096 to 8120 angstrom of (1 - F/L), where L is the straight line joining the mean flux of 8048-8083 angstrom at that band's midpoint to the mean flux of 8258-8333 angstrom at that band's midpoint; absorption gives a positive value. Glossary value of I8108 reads 2.8 angstrom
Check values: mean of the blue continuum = 7.71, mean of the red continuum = 7.42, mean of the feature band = 6.75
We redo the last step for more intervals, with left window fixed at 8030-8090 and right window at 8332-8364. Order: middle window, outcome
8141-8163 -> 0.43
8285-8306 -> 1.07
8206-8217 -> 0.54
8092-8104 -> 0.71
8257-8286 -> -0.69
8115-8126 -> 1.25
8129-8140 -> 1.19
